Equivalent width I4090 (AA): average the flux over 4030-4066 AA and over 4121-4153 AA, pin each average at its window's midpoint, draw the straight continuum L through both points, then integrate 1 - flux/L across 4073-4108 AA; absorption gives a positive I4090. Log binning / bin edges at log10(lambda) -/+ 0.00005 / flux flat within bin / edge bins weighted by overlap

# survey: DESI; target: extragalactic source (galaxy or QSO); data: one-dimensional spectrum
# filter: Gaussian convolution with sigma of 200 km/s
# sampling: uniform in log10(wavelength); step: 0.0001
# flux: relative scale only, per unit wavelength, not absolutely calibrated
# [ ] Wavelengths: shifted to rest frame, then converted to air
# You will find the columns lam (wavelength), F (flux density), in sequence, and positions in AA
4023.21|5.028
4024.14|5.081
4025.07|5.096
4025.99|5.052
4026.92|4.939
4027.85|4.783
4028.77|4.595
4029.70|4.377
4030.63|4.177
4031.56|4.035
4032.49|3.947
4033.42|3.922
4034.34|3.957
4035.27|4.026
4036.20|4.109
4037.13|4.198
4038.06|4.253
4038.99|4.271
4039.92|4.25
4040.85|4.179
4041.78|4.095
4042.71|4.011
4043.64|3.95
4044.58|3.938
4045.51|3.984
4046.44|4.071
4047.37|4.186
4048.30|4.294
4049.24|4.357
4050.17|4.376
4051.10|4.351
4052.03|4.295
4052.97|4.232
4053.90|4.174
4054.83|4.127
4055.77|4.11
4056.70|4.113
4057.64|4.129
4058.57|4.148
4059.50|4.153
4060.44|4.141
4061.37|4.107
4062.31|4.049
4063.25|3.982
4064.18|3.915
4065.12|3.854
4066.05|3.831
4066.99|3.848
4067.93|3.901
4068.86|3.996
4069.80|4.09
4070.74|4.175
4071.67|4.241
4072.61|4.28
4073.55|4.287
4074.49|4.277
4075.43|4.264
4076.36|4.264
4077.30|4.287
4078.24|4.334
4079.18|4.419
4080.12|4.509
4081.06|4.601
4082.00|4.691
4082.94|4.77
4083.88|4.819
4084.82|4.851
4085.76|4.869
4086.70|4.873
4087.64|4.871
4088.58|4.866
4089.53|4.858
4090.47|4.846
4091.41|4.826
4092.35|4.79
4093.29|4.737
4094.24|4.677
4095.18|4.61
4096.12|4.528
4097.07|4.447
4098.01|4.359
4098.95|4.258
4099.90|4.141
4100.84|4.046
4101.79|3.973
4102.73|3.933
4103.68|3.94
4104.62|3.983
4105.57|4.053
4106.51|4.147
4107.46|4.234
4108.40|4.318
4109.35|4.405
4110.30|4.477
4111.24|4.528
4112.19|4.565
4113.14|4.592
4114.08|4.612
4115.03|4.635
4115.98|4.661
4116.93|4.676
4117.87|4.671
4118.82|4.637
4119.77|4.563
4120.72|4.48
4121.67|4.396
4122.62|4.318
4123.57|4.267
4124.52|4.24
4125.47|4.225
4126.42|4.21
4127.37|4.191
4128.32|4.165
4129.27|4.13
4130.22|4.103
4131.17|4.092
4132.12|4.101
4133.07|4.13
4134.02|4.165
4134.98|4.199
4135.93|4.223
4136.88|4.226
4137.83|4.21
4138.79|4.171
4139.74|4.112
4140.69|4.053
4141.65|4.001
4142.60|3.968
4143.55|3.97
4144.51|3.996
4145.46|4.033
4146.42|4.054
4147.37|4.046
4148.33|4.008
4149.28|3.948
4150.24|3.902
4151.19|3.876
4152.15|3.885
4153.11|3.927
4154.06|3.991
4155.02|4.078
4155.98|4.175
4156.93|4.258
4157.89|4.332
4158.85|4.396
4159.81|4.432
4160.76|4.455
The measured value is -3.0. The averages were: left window 4.12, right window 4.11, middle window 4.46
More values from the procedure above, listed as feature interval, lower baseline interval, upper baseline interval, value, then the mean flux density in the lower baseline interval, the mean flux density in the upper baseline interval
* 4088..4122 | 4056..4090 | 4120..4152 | -1.9 AA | 4.32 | 4.13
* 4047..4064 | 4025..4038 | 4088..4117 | 0.8 AA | 4.35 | 4.44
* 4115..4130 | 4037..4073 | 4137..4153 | -1.3 AA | 4.12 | 4.02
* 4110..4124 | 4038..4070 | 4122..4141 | -1.3 AA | 4.11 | 4.18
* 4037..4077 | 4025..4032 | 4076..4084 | 3.7 AA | 4.61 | 4.51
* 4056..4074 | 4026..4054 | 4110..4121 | 1.2 AA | 4.22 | 4.6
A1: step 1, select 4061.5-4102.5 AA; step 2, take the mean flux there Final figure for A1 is 4.39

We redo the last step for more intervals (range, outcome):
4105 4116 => 4.42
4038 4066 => 4.13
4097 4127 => 4.34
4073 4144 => 4.39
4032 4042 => 4.11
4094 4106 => 4.22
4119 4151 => 4.15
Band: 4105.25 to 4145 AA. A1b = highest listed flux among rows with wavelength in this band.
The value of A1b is 4.676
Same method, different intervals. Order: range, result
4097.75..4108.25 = 4.359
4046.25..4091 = 4.873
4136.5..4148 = 4.226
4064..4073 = 4.28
